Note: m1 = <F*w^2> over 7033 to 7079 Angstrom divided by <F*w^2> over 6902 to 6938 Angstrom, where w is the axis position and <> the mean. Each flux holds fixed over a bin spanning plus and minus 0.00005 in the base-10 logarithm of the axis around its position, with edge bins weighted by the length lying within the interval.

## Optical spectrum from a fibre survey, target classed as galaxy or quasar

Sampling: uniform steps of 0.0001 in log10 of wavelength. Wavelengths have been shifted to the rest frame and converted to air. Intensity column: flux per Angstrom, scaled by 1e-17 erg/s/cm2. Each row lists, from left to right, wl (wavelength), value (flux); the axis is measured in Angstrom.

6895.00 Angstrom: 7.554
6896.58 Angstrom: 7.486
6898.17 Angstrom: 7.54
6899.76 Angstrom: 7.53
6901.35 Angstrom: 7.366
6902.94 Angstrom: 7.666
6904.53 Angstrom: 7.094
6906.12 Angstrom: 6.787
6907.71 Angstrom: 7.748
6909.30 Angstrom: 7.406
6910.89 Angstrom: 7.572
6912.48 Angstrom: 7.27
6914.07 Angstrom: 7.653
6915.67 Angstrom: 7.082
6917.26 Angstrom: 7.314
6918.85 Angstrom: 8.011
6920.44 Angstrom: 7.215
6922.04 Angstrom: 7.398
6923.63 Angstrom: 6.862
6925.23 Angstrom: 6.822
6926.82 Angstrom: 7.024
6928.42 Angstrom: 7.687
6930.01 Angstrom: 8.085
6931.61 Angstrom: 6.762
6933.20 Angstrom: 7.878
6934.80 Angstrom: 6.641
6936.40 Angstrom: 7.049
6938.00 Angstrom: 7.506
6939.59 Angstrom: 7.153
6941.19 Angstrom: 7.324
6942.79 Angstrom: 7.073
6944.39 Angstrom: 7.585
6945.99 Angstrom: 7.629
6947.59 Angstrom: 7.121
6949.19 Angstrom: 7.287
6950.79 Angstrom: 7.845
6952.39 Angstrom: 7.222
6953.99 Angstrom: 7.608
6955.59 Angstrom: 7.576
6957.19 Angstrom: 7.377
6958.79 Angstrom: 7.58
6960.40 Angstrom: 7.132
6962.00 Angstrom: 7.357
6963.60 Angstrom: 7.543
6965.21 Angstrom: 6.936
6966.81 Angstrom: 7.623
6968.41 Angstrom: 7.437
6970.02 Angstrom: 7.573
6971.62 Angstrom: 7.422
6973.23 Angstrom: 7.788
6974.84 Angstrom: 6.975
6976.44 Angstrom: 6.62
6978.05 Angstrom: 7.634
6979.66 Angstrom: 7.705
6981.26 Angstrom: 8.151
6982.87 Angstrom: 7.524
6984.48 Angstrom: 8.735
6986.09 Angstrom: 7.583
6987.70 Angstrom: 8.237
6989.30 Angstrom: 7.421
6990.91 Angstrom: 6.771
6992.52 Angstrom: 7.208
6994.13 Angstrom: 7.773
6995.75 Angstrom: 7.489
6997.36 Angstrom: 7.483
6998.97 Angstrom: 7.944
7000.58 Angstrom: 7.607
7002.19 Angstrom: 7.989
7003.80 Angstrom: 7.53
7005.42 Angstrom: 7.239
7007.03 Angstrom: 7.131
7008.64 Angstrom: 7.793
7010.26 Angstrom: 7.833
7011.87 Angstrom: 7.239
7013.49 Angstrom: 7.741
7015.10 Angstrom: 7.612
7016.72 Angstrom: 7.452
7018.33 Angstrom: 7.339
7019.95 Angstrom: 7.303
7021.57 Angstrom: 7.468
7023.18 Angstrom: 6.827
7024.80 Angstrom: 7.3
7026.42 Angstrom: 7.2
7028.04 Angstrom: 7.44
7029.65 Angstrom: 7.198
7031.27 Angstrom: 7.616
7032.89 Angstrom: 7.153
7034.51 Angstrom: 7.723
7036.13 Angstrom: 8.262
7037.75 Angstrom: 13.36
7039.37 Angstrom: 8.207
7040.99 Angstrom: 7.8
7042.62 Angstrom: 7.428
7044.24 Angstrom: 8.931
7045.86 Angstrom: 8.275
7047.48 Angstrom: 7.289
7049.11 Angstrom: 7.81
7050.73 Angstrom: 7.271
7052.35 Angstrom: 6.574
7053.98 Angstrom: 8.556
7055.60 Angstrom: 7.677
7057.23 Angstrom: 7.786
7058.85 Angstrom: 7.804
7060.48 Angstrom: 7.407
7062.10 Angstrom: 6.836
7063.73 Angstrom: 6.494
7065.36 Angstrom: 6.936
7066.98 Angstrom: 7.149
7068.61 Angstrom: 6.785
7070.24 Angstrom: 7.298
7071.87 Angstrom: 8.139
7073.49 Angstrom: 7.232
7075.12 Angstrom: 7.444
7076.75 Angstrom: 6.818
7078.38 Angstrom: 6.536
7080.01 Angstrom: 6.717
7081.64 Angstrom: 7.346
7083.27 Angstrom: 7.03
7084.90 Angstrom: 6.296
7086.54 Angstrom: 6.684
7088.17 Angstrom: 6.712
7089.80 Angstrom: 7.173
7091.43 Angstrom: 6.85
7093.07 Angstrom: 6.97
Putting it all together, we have 1.09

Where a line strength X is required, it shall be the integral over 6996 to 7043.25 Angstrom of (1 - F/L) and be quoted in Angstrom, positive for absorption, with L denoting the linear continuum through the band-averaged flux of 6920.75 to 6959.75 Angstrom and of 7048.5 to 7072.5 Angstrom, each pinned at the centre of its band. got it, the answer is -2.44 Angstrom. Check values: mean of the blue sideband 7.33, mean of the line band 7.73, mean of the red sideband 7.36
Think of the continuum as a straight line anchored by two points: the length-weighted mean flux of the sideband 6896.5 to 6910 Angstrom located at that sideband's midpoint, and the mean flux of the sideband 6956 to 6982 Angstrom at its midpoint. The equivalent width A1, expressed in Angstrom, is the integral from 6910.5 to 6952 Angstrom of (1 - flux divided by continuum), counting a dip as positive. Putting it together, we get 0.4 Angstrom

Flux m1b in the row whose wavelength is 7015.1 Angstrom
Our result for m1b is 7.612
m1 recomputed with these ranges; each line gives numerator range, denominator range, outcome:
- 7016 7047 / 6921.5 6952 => 1.11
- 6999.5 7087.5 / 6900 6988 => 1.04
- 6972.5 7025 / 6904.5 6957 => 1.05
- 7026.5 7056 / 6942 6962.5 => 1.11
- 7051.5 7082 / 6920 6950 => 1.03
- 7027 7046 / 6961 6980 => 1.14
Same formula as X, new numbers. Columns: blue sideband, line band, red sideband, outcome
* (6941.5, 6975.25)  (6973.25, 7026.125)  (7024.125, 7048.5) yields 1.7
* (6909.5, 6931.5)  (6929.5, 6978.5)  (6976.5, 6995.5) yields 1.0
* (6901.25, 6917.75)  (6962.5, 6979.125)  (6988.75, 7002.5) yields 0.2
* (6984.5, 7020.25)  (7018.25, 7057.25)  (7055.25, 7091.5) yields -2.8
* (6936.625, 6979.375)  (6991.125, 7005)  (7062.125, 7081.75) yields -0.6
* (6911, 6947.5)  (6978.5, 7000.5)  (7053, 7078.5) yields -1.1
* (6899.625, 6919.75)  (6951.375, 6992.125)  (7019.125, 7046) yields 1.0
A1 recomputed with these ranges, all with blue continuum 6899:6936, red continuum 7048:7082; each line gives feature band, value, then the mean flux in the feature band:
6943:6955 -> -0.2 Angstrom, 7.45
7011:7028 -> -0.2 Angstrom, 7.35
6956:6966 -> 0.0 Angstrom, 7.33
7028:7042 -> -2.0 Angstrom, 8.34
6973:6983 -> -0.2 Angstrom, 7.47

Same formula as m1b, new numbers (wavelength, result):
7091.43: 6.85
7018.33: 7.339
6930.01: 8.085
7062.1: 6.836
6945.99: 7.629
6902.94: 7.666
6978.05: 7.634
